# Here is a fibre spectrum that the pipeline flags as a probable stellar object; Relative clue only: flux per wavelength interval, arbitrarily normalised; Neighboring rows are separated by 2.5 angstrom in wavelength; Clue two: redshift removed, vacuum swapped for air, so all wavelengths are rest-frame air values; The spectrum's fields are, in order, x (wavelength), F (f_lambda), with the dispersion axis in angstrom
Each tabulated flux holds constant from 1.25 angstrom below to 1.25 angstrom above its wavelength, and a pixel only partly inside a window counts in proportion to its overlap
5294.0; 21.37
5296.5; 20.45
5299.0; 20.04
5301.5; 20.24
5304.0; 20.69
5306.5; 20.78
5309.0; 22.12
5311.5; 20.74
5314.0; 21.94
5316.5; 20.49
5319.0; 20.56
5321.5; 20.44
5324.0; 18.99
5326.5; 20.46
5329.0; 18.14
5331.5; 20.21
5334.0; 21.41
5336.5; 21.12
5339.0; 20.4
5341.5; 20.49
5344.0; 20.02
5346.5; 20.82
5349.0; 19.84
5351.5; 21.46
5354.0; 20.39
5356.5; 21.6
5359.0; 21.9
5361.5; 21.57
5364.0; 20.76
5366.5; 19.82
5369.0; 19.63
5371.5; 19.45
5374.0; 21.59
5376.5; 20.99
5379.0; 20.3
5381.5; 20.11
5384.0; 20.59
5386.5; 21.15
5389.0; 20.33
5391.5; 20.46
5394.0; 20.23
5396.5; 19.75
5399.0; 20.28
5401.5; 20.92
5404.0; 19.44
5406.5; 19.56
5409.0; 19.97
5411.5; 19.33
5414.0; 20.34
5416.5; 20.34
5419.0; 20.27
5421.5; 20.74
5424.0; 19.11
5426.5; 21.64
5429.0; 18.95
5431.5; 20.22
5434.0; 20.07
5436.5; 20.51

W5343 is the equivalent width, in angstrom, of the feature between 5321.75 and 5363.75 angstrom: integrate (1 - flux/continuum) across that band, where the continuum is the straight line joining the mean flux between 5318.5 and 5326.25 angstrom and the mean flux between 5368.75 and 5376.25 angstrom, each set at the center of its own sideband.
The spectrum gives -0.8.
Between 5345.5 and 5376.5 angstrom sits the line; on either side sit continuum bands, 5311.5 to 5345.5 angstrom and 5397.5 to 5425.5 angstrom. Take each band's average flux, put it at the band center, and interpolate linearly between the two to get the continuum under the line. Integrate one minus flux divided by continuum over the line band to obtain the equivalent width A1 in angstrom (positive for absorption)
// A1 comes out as -0.8 angstrom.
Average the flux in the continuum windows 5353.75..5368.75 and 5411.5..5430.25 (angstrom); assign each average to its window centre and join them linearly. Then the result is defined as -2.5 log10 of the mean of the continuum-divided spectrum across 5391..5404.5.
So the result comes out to 0.01 mag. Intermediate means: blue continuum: 21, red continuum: 20.1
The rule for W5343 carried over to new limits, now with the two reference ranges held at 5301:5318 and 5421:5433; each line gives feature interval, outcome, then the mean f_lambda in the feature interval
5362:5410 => 0.3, 20.3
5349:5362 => -0.4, 21.2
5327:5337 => 0.3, 20.2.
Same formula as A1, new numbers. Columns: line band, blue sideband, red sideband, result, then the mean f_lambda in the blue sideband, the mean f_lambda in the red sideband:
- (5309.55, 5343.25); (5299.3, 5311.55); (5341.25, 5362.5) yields 0.7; 20.9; 20.9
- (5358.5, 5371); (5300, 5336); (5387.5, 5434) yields -0.2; 20.5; 20.1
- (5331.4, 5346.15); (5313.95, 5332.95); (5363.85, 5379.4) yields -0.4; 20.1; 20.3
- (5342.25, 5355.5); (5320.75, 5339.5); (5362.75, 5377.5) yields -0.2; 20.1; 20.4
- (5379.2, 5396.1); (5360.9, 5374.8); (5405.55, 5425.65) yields -0.2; 20.4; 20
